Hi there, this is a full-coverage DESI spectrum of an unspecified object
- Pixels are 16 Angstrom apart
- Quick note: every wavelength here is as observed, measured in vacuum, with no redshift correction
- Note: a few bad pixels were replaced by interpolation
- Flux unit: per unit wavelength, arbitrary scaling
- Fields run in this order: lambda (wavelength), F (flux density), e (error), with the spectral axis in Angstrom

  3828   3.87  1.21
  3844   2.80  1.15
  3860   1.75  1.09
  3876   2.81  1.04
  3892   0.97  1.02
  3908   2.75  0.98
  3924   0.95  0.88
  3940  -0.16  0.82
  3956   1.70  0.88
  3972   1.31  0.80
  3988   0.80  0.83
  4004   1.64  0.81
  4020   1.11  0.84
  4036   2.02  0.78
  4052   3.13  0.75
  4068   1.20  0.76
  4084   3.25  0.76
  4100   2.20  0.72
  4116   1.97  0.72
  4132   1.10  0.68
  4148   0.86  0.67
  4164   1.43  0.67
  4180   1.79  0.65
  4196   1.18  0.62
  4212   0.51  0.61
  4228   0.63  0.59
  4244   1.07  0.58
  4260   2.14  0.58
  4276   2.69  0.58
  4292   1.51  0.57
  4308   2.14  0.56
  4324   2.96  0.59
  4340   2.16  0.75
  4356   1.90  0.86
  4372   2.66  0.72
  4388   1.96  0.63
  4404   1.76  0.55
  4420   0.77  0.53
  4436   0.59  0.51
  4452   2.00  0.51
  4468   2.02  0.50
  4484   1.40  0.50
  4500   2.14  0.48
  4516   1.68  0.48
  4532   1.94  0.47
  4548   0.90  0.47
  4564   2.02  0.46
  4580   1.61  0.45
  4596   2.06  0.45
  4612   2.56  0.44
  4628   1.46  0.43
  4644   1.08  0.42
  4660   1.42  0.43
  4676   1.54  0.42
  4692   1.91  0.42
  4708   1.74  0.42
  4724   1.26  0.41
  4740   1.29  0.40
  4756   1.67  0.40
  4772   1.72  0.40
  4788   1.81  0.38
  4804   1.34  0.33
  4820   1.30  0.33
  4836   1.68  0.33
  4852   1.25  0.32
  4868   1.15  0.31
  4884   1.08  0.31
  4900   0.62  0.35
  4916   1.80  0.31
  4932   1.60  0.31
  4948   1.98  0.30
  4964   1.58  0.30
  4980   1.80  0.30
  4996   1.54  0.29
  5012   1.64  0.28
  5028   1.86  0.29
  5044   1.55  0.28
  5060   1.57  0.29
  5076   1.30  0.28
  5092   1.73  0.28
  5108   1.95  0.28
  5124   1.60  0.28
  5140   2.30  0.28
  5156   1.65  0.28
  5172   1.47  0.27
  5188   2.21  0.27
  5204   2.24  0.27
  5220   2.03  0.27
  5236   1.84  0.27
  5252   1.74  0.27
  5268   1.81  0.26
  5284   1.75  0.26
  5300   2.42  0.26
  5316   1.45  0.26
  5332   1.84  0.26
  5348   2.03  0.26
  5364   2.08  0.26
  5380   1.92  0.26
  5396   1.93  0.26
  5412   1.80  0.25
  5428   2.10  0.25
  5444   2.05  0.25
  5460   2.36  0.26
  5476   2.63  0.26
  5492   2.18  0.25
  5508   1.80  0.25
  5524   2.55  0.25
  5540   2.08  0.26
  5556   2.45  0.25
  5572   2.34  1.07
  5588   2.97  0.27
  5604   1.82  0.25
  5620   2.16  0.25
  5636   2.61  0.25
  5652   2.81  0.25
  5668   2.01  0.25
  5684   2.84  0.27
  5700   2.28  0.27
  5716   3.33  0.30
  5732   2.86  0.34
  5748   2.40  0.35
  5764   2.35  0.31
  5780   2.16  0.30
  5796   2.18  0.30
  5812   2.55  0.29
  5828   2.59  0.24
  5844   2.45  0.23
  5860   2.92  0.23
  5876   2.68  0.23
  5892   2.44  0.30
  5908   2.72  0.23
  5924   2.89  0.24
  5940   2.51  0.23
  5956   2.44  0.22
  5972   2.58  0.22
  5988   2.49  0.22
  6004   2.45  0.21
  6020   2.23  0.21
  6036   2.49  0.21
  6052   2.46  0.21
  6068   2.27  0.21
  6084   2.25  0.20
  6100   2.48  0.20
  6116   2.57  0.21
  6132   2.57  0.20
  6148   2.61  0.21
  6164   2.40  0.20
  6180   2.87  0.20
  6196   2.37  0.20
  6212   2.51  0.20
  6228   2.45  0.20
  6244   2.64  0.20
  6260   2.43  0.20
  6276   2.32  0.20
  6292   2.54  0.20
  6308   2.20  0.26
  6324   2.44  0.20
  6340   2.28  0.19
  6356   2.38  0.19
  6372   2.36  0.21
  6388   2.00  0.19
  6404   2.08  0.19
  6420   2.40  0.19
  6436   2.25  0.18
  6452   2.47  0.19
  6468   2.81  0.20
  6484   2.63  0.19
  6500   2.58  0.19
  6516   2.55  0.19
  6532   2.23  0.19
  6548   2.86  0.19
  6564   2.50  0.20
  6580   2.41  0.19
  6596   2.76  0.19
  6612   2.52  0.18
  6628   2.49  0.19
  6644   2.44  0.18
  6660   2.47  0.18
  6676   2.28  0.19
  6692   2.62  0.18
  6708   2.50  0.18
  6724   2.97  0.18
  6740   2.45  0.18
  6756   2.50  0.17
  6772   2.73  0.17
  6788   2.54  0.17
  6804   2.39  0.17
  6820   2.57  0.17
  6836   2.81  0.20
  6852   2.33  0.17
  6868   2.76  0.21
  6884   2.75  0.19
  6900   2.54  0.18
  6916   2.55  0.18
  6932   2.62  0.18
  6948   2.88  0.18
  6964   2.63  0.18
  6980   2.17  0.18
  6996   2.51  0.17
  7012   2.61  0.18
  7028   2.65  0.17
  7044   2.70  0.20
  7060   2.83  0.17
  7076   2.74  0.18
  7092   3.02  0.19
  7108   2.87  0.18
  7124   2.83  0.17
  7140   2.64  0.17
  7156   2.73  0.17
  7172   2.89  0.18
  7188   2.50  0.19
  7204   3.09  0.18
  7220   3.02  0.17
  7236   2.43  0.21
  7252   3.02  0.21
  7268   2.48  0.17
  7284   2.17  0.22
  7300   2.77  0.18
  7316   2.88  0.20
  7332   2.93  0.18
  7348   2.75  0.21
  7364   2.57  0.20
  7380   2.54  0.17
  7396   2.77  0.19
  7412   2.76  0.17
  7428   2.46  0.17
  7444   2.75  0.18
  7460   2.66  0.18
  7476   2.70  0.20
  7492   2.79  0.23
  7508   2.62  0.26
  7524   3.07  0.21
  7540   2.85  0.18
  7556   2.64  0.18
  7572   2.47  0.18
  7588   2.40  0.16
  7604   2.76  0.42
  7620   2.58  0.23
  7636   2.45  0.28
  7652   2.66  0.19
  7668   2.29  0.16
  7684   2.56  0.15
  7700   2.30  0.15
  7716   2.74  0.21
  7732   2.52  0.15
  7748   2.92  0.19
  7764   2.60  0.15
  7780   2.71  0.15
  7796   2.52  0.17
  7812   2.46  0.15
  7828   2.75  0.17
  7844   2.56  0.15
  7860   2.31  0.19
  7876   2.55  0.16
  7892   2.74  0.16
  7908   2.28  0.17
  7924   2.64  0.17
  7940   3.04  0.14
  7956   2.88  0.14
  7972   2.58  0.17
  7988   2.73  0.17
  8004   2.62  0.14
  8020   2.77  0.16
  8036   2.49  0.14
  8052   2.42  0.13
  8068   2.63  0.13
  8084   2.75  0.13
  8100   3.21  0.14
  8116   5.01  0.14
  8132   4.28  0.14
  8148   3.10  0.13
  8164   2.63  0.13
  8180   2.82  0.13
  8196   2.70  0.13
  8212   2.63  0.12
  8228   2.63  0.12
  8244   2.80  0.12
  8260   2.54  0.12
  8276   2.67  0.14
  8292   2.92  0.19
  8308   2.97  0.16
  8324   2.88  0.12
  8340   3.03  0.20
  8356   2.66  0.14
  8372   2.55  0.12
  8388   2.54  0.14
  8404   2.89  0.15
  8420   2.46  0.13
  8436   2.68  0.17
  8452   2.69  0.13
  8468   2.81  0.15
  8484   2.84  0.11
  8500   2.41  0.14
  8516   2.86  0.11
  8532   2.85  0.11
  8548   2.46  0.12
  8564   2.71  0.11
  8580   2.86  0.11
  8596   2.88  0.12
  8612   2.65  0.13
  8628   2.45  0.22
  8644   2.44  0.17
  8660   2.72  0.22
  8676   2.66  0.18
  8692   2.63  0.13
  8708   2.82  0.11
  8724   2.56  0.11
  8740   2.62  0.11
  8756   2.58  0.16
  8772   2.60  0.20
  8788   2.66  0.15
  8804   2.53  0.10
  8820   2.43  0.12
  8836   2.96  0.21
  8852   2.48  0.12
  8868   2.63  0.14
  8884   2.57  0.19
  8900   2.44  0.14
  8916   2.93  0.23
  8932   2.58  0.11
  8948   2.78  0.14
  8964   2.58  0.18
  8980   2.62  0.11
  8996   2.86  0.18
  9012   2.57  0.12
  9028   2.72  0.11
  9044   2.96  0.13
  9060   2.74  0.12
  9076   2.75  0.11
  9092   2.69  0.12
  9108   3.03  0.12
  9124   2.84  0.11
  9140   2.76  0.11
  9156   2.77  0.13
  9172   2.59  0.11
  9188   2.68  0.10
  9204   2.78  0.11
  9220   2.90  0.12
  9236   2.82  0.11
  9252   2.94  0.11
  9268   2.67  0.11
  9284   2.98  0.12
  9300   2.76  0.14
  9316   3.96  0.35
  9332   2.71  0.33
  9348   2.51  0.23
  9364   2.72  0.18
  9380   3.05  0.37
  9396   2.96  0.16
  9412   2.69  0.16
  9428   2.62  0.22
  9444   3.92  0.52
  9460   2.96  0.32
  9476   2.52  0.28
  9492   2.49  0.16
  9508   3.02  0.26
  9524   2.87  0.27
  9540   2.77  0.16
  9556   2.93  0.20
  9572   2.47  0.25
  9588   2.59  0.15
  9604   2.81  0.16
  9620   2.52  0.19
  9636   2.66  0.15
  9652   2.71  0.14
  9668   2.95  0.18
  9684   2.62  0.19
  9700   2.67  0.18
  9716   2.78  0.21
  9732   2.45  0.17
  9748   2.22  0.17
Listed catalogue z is 0.24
